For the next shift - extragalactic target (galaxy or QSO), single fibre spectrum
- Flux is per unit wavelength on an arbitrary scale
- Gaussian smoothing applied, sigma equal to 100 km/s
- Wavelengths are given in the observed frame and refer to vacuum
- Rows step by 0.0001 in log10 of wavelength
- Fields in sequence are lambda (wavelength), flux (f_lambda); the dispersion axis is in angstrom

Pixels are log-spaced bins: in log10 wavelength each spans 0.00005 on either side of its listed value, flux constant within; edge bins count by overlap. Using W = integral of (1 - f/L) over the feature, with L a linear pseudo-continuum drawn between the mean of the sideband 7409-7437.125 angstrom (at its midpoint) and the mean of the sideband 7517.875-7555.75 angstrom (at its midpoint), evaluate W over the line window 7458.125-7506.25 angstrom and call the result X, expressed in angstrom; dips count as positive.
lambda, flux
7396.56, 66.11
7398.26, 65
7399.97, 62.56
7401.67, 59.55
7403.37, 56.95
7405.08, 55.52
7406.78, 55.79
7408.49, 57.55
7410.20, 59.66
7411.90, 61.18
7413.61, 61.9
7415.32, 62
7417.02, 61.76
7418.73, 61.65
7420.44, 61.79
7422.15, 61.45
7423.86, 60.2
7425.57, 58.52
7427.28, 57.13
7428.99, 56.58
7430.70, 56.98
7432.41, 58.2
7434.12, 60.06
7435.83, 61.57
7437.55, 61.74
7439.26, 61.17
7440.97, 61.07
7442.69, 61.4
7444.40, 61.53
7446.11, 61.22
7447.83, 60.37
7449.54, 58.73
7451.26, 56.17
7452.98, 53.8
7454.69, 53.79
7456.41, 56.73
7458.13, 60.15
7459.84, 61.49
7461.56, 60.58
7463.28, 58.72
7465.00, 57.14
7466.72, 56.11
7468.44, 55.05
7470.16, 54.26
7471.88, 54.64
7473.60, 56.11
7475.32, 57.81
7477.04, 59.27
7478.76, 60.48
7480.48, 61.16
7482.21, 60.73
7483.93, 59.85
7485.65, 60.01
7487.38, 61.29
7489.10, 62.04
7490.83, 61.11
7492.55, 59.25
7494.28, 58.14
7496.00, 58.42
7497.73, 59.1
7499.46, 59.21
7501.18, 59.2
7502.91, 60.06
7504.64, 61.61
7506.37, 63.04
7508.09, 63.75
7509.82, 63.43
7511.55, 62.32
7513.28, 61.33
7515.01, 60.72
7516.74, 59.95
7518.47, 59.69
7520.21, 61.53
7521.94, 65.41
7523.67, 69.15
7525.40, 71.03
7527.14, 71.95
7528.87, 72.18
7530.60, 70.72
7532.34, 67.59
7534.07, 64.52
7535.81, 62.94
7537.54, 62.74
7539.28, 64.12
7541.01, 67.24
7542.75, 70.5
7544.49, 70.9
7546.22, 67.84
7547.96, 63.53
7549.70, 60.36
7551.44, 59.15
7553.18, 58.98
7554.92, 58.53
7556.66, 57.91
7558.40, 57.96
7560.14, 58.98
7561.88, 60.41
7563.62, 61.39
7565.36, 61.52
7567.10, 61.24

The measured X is 2.9 angstrom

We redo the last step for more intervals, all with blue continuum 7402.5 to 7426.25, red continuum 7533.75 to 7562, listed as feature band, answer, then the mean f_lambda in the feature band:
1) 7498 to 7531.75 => -1.06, 64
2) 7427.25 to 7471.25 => 1.43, 58.5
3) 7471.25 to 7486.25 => 0.55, 59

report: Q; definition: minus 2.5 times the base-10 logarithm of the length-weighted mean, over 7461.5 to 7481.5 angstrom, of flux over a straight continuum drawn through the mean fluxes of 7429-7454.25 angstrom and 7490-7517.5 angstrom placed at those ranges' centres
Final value 0.046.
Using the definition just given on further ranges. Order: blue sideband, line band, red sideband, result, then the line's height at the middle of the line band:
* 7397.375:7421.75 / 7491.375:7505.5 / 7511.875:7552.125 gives 0.08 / 64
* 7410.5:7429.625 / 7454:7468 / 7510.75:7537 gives 0.08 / 62.4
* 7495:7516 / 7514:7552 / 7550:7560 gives -0.10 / 59.7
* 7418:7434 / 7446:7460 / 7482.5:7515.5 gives 0.04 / 59.8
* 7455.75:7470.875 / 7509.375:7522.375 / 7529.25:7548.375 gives 0.04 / 64.1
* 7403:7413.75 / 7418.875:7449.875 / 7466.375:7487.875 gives -0.03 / 58.2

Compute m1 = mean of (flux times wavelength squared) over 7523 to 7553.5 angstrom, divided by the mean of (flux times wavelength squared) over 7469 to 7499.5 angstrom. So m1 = 1.1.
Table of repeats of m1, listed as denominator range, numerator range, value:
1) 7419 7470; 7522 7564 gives 1.13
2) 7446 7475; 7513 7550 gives 1.17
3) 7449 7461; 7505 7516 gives 1.11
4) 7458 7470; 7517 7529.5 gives 1.17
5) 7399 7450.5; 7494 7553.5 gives 1.10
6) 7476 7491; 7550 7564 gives 1.00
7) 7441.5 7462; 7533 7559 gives 1.10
